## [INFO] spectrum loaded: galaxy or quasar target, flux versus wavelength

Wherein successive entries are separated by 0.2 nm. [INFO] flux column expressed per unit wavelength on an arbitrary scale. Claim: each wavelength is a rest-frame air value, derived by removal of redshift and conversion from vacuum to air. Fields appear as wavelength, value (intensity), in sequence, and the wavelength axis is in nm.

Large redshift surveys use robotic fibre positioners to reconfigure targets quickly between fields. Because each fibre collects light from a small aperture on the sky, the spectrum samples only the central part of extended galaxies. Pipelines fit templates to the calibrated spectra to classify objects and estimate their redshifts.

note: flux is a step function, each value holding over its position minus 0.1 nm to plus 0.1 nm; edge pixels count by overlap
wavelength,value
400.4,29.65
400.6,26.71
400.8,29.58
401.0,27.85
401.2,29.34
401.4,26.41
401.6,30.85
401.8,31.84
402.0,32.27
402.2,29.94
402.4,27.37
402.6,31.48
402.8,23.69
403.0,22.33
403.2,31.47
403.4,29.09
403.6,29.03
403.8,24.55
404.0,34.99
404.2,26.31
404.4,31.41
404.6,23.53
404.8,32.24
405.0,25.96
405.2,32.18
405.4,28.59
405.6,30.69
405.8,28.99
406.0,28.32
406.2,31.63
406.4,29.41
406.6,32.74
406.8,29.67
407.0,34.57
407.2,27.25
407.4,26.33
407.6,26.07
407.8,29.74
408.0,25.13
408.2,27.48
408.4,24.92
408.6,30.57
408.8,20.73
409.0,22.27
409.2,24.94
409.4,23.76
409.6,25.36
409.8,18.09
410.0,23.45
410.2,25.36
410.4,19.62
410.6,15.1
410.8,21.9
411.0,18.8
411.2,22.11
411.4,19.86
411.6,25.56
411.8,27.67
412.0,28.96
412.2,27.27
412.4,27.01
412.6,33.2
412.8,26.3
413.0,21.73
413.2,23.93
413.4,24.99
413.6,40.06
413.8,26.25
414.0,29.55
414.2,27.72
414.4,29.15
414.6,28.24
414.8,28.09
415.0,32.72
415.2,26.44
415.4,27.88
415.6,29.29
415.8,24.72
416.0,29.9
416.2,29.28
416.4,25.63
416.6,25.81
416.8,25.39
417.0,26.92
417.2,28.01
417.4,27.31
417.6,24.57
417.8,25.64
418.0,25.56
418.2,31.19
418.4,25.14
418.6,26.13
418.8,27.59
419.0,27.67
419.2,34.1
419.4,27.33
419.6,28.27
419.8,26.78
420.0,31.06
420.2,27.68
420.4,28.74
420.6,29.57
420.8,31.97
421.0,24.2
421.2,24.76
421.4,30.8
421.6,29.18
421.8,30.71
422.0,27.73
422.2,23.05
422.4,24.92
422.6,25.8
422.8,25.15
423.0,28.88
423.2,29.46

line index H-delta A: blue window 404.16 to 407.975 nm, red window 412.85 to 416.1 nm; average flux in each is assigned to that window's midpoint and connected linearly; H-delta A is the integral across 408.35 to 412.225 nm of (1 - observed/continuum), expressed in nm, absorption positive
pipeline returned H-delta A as 0.74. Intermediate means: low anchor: 29.2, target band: 23.2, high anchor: 28.1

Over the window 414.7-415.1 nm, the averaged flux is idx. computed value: 30.4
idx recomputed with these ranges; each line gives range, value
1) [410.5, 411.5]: 19.6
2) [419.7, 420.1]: 28.9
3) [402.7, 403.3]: 25.8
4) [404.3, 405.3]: 29.1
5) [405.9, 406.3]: 30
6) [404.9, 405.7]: 29.4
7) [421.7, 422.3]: 27.2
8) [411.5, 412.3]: 27.4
